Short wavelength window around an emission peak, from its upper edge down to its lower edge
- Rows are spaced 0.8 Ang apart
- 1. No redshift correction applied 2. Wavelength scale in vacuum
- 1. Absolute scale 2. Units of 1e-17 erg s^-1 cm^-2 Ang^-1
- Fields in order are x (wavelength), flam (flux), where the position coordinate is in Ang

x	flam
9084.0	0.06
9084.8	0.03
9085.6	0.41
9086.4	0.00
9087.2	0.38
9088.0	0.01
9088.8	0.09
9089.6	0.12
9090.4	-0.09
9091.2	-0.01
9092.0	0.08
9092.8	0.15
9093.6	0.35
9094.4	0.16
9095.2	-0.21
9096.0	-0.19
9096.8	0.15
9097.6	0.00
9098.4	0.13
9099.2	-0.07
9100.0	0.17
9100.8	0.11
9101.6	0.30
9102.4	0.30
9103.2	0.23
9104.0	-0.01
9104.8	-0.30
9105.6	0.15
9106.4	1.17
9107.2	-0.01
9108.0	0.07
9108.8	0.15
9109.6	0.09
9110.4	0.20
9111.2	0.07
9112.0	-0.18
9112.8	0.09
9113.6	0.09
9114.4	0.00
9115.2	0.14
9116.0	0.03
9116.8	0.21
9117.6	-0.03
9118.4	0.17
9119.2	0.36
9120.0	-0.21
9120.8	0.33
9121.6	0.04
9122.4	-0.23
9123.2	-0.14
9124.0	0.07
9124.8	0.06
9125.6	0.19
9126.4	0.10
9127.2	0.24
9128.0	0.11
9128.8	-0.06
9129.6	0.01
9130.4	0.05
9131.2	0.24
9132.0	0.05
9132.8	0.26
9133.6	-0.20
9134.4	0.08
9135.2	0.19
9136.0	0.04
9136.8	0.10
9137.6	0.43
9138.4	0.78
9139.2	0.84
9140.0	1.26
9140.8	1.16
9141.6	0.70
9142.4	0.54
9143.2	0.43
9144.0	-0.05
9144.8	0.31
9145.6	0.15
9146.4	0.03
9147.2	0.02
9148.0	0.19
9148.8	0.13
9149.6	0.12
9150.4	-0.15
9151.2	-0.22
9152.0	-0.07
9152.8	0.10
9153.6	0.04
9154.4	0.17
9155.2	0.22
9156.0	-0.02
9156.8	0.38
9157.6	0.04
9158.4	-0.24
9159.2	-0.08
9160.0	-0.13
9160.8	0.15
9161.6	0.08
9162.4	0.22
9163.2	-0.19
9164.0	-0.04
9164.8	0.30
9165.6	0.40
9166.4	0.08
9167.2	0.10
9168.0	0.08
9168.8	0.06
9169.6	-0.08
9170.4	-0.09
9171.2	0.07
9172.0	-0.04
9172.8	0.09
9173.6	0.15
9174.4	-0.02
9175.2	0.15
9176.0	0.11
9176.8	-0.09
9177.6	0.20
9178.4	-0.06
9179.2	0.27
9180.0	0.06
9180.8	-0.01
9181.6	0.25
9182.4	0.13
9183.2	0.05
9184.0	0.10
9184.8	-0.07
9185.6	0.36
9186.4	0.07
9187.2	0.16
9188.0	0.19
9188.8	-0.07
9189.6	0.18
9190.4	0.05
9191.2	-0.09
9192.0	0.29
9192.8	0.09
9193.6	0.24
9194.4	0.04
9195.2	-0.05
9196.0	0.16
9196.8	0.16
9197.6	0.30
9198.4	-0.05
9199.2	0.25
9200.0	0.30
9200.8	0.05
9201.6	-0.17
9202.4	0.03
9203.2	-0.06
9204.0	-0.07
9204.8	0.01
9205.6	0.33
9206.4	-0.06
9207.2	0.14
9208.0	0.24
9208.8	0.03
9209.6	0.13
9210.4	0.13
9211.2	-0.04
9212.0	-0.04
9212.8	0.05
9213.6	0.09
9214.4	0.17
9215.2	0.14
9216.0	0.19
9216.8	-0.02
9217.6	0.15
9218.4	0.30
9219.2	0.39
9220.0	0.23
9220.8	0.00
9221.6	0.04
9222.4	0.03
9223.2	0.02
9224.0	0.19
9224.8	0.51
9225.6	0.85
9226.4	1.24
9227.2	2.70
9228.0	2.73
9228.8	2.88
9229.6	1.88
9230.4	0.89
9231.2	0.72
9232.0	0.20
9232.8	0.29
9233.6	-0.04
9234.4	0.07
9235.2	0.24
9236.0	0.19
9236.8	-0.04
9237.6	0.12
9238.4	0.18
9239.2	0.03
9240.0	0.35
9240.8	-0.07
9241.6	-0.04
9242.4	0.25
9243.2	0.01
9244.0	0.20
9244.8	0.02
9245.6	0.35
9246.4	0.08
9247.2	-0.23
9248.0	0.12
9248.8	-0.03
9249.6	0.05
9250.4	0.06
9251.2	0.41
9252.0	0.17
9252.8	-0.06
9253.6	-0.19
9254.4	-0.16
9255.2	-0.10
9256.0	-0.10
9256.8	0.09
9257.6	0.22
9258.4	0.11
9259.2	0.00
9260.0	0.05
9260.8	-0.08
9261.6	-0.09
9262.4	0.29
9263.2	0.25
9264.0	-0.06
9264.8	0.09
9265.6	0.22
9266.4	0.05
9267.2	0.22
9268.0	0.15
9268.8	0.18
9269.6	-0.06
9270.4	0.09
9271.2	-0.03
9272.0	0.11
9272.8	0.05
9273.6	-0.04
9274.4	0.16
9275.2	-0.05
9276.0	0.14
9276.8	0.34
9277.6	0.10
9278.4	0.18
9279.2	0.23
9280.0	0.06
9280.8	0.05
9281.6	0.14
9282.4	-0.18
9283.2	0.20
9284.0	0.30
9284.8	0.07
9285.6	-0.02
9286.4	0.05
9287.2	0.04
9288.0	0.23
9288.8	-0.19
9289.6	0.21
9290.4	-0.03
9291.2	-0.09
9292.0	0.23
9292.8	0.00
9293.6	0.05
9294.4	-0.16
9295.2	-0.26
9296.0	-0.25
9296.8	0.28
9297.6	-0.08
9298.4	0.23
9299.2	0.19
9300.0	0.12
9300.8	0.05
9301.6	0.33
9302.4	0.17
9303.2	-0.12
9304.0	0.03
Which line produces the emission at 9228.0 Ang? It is [O III] 5007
